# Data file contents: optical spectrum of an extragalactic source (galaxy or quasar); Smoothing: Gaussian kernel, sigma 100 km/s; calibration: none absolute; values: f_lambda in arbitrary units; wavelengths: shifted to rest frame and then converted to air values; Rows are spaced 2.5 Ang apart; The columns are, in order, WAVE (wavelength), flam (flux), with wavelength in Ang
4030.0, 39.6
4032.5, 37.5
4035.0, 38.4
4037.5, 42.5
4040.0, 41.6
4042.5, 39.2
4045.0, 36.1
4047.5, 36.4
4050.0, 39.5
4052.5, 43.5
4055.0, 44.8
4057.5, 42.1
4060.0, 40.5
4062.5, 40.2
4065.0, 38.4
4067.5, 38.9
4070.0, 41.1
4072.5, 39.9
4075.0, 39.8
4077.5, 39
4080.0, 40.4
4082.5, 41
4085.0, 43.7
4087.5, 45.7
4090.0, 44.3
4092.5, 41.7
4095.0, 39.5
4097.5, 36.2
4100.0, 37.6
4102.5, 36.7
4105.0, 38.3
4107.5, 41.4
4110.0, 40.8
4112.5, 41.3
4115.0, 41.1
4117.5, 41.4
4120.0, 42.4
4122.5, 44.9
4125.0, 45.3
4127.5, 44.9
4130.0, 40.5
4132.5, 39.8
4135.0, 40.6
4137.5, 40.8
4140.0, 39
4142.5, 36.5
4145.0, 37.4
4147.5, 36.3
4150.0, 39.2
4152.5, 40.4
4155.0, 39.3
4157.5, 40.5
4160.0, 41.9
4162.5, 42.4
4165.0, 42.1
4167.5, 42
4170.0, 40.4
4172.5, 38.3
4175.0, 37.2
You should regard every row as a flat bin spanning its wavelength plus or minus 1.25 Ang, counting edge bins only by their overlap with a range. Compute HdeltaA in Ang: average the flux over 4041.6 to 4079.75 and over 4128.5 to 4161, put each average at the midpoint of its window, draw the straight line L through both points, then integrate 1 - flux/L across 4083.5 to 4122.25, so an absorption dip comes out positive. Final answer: -1.2 Ang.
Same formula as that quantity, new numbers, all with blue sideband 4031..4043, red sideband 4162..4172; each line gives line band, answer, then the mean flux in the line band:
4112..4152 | 0.3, 40.7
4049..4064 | -0.6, 41.7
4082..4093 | -0.8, 43.5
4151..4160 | 0.2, 40.3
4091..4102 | 0.5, 38.7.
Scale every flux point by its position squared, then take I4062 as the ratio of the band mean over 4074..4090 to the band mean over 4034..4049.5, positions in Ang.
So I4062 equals 1.1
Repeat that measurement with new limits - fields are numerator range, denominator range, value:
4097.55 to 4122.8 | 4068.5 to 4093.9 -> 0.98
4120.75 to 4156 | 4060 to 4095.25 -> 1.01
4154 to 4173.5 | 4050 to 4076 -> 1.05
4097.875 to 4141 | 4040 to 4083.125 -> 1.05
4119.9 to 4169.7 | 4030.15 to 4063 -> 1.06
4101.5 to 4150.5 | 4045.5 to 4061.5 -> 1.03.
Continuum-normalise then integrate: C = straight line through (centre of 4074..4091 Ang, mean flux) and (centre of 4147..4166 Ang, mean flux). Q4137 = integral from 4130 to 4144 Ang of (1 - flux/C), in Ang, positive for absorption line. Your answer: 0.5 Ang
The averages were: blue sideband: 42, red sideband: 40.4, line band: 39.4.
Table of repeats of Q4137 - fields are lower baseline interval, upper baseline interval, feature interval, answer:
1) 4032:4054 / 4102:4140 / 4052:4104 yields -0.4 Ang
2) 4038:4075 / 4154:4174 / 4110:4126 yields -0.8 Ang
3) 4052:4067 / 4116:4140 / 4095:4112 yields 1.3 Ang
